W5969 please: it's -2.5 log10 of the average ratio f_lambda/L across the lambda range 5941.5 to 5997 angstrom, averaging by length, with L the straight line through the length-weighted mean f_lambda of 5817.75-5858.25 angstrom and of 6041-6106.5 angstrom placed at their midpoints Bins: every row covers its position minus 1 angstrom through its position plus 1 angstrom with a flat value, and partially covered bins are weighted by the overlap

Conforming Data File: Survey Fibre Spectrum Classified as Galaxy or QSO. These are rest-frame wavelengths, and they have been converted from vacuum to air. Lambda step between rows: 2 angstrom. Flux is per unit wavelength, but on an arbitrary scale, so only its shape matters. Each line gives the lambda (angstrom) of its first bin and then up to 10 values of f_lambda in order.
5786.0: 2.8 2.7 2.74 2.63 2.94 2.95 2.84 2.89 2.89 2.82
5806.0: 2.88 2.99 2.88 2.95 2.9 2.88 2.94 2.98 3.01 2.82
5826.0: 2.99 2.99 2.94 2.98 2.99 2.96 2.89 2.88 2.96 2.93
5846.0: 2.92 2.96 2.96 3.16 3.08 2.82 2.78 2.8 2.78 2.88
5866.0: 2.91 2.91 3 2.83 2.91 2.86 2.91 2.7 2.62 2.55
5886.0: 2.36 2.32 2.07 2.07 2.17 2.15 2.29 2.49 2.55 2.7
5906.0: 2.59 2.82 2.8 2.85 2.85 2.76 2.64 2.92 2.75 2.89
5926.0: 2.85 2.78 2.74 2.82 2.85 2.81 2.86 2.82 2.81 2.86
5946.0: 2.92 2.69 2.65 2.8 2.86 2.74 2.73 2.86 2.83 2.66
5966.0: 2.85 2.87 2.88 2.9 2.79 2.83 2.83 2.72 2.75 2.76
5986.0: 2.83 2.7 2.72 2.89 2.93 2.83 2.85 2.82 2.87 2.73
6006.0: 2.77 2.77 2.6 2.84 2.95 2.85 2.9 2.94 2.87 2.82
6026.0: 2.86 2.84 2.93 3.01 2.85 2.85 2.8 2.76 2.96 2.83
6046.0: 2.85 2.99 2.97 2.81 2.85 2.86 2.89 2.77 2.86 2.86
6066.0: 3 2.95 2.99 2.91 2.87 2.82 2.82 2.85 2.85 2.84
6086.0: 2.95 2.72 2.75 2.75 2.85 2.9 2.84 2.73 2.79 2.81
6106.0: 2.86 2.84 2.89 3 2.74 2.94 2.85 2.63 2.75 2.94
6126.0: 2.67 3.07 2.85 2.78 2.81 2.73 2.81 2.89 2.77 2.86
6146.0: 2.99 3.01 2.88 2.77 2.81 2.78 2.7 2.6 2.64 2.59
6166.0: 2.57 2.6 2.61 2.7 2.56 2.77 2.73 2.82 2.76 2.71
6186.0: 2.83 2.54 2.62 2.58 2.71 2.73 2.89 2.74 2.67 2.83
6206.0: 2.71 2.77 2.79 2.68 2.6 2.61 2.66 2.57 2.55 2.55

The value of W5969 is 0.04 mag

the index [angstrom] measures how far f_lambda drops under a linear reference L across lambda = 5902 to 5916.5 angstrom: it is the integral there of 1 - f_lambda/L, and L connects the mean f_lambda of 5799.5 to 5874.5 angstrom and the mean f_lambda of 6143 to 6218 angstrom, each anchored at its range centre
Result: 0.6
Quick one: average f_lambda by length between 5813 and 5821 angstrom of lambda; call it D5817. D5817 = 2.92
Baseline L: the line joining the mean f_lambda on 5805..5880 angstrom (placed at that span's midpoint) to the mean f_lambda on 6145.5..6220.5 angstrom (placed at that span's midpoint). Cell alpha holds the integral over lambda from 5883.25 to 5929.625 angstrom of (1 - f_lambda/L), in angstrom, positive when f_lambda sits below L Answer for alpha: 4.9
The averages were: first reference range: 2.92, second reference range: 2.71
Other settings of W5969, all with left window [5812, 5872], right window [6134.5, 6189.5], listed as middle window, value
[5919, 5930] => 0.02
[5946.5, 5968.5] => 0.03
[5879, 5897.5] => 0.24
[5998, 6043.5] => -0.01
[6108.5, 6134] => -0.03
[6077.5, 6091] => -0.01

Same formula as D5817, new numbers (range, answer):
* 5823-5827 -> 2.91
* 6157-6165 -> 2.63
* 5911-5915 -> 2.85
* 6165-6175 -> 2.61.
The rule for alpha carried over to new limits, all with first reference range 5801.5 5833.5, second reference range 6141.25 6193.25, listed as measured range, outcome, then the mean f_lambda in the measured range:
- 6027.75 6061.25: -0.93 angstrom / 2.87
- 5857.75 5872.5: 0.18 angstrom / 2.87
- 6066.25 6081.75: -0.63 angstrom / 2.89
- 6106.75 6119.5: -0.52 angstrom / 2.87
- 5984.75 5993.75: 0.10 angstrom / 2.8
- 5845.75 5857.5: -0.28 angstrom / 2.98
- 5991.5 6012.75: 0.10 angstrom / 2.81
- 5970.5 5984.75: 0.17 angstrom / 2.8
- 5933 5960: 0.48 angstrom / 2.8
